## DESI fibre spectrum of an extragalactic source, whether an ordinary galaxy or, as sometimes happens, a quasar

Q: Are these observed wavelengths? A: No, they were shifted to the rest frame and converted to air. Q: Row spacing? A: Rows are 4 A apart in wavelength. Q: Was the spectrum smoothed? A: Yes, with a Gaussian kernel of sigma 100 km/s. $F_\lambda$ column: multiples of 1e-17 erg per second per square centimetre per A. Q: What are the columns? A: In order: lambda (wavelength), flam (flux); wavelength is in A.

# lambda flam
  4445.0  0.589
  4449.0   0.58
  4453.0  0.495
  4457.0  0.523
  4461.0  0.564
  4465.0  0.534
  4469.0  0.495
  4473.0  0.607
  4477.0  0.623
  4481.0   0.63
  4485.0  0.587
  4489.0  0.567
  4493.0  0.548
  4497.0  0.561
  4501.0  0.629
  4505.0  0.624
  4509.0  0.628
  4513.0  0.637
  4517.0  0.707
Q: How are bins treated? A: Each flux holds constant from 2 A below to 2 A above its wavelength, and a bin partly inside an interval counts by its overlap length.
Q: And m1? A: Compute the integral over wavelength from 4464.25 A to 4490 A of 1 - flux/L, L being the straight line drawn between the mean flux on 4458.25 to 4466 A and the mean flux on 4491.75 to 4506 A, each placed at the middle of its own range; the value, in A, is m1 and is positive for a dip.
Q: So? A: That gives -0.7 A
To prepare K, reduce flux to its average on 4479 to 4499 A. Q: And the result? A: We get 0.579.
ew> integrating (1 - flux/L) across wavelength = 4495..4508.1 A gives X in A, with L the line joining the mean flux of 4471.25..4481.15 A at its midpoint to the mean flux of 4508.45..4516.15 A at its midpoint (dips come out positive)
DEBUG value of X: 0.6 A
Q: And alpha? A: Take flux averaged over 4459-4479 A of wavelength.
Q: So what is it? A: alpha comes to 0.565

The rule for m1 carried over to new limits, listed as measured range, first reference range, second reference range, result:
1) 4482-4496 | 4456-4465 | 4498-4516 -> 0.6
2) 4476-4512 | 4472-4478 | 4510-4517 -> 2.0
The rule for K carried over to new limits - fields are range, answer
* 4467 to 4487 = 0.588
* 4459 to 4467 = 0.549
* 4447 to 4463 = 0.54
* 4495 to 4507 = 0.605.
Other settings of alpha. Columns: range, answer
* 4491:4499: 0.554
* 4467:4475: 0.551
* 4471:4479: 0.615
